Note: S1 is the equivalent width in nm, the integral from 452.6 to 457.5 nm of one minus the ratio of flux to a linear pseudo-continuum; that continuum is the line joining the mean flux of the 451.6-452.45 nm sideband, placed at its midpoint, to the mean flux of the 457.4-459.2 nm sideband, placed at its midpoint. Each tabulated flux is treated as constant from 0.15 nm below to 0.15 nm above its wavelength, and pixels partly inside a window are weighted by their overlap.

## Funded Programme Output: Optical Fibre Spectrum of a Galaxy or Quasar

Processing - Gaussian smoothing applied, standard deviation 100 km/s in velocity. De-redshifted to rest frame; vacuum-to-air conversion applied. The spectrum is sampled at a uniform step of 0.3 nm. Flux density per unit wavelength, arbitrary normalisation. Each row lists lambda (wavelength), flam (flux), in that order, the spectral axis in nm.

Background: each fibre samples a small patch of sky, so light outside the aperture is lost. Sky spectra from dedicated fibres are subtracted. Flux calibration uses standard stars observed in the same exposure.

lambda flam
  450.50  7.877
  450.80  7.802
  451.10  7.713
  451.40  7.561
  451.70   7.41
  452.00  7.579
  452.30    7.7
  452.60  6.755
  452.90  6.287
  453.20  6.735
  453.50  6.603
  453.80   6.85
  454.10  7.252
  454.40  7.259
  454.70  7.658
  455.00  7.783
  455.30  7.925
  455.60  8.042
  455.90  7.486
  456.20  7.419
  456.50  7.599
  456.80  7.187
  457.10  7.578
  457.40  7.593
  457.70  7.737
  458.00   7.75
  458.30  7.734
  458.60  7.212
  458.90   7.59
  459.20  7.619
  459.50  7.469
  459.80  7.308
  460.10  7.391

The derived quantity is 0.18 nm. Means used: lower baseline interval 7.57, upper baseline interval 7.6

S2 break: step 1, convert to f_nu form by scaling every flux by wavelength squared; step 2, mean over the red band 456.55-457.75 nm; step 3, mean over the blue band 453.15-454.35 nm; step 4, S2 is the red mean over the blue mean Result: 1.1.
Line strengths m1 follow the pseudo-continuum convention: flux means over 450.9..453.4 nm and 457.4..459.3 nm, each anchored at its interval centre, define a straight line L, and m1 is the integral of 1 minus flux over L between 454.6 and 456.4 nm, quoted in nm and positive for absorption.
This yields -0.07 nm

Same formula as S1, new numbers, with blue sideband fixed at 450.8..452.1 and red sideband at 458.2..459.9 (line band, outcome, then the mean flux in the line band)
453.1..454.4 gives 0.11 nm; 6.91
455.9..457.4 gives 0.01 nm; 7.46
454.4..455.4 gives -0.02 nm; 7.7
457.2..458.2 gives -0.02 nm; 7.69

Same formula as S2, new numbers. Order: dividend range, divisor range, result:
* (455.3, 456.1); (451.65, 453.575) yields 1.12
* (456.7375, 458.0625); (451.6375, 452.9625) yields 1.08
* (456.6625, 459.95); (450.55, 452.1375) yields 1.02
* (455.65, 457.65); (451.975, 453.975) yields 1.11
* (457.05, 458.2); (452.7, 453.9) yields 1.18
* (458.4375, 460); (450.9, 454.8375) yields 1.06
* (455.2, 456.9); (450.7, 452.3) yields 1.02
